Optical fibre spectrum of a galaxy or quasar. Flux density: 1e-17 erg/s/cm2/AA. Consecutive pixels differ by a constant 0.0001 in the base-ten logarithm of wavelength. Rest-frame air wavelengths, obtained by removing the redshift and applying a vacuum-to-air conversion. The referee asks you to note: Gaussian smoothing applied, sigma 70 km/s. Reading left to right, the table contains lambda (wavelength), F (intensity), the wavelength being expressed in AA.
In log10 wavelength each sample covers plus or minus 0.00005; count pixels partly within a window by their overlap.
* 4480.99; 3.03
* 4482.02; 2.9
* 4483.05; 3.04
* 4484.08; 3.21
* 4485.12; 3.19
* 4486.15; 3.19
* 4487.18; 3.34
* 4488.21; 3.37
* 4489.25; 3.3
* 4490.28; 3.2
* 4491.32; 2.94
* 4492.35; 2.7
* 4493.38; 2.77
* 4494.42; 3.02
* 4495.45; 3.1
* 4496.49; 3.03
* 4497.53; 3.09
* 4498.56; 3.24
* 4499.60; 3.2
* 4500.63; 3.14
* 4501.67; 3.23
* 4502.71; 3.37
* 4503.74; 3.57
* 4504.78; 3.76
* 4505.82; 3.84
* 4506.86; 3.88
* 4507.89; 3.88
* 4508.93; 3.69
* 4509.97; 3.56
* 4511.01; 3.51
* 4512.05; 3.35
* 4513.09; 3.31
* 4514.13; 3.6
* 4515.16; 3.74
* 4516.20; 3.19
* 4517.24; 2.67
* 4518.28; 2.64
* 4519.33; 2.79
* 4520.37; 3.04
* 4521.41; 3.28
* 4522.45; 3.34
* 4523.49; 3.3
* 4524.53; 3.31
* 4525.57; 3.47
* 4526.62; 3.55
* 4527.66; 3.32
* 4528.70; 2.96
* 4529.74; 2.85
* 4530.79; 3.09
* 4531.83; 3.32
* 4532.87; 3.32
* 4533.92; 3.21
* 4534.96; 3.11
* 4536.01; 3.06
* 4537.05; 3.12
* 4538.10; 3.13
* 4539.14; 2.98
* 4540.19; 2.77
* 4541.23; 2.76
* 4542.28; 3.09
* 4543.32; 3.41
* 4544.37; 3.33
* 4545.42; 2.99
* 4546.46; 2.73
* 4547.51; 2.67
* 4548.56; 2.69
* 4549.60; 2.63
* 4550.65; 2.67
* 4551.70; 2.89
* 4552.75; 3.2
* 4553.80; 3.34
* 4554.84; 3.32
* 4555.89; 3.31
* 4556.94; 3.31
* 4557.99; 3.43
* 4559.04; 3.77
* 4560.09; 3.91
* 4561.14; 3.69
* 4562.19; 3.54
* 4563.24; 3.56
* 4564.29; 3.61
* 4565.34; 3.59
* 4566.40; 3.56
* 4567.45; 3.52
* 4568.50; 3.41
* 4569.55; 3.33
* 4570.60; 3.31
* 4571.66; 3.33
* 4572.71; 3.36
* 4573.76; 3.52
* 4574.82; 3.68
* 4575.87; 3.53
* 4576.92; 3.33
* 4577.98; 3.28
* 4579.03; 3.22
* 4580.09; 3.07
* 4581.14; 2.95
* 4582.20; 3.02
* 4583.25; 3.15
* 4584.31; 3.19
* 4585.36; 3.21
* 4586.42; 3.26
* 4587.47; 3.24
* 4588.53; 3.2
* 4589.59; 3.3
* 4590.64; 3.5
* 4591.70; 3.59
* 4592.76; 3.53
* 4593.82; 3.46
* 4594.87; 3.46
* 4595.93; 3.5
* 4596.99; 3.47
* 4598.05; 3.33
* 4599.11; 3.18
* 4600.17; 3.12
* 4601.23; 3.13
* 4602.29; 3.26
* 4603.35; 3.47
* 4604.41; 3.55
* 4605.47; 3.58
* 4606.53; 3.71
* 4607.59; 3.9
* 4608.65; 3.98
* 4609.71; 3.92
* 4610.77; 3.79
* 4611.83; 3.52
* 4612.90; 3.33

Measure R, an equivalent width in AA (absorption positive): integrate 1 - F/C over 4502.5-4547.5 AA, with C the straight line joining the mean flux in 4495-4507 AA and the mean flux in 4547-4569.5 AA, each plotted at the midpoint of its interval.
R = 1.2 AA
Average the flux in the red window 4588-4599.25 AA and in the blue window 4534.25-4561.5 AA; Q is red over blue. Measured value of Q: 1.09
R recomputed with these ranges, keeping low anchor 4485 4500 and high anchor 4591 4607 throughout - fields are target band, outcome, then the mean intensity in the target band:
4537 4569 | 0.61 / 3.23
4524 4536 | -0.01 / 3.22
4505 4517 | -1.57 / 3.58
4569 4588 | 0.47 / 3.28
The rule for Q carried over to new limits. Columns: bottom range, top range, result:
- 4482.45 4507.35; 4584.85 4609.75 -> 1.06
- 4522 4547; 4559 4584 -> 1.09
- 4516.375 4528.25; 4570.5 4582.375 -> 1.05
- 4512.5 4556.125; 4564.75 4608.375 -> 1.09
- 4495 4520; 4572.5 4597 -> 1.00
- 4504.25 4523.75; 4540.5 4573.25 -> 0.96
